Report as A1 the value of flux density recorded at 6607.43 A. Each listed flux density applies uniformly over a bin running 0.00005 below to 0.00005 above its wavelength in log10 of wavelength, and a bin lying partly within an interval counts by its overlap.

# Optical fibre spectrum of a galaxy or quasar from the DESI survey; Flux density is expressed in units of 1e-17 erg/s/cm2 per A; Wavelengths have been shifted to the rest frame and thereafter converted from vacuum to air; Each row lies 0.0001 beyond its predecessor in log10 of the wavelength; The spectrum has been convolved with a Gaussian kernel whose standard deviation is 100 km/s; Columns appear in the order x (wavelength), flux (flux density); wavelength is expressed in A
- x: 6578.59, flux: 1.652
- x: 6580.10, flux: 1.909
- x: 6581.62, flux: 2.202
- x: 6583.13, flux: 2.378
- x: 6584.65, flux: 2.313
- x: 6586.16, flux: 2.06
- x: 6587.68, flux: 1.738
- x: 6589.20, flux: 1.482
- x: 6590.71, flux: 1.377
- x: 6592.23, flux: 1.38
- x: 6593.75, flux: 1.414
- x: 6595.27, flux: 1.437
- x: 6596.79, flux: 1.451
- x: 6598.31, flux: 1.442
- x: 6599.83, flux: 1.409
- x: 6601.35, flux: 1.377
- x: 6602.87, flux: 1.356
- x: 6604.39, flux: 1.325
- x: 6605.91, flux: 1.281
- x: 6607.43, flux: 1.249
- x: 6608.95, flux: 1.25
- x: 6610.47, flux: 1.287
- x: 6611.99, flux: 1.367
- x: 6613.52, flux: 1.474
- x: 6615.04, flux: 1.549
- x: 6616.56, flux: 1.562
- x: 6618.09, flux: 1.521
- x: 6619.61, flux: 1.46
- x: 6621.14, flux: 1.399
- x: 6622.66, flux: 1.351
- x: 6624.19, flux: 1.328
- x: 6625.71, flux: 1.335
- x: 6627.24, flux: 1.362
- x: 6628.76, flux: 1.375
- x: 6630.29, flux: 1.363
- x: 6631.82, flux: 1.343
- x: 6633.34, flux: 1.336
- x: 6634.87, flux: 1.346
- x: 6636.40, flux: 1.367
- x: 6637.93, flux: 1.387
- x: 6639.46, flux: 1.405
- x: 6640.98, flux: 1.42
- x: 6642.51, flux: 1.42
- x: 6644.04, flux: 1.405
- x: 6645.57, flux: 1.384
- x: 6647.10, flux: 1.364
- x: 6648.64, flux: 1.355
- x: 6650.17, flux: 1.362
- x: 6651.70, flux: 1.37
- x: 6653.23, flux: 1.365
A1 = 1.249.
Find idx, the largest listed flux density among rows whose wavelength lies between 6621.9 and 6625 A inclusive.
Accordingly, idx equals 1.351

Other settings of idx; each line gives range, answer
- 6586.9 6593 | 1.738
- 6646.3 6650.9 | 1.364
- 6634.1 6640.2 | 1.405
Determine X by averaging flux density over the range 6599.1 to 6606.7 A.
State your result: 1.35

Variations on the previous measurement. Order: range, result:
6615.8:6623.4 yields 1.46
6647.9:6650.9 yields 1.36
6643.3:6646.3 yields 1.39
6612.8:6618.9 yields 1.53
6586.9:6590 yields 1.61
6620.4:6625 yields 1.36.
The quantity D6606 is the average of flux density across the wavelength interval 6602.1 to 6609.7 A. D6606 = 1.29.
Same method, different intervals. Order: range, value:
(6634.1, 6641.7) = 1.39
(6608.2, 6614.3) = 1.35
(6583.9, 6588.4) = 2.04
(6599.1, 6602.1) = 1.39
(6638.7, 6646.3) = 1.41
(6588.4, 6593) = 1.42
